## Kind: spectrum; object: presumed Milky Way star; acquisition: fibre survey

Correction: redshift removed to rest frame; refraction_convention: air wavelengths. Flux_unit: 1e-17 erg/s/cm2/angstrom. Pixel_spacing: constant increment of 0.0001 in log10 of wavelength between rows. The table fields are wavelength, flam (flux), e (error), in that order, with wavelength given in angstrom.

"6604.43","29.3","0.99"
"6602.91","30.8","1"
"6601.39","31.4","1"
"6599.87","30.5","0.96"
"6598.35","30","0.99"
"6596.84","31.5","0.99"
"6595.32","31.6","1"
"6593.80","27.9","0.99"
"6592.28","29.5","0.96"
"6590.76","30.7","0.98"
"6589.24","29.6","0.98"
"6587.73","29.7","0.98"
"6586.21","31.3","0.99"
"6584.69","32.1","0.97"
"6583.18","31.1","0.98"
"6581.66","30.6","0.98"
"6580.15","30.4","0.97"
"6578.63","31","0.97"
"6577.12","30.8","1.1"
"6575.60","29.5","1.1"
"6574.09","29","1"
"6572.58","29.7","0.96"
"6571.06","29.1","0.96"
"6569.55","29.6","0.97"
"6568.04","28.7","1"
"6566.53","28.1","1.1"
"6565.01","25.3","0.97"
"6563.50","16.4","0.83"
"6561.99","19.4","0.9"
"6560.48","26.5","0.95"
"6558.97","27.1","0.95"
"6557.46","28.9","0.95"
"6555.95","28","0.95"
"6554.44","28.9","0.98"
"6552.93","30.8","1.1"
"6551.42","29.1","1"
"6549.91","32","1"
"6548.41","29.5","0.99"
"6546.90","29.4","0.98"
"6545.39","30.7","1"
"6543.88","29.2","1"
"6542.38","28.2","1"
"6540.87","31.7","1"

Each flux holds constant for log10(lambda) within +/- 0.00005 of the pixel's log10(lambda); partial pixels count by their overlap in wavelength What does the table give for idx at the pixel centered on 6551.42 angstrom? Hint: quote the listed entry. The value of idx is 29.1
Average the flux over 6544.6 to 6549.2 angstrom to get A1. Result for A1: 29.9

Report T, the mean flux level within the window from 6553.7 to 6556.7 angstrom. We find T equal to 28.4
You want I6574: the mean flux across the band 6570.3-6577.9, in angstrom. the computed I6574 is 29.6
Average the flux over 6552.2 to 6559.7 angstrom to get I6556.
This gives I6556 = 28.7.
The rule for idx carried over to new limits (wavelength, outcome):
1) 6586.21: 31.3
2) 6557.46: 28.9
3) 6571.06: 29.1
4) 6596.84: 31.5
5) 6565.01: 25.3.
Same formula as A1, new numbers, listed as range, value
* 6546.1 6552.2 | 30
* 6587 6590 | 29.7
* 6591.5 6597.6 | 30.1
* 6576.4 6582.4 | 30.7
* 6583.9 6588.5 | 31.1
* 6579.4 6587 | 31.1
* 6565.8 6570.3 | 28.8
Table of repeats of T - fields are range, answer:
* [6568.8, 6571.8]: 29.4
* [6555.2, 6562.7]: 26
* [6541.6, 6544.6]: 28.7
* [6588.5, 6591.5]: 30.1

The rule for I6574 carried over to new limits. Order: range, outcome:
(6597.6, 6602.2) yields 30.6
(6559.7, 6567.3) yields 23.2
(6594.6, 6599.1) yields 31.1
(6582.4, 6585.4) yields 31.6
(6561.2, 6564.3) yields 18.1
